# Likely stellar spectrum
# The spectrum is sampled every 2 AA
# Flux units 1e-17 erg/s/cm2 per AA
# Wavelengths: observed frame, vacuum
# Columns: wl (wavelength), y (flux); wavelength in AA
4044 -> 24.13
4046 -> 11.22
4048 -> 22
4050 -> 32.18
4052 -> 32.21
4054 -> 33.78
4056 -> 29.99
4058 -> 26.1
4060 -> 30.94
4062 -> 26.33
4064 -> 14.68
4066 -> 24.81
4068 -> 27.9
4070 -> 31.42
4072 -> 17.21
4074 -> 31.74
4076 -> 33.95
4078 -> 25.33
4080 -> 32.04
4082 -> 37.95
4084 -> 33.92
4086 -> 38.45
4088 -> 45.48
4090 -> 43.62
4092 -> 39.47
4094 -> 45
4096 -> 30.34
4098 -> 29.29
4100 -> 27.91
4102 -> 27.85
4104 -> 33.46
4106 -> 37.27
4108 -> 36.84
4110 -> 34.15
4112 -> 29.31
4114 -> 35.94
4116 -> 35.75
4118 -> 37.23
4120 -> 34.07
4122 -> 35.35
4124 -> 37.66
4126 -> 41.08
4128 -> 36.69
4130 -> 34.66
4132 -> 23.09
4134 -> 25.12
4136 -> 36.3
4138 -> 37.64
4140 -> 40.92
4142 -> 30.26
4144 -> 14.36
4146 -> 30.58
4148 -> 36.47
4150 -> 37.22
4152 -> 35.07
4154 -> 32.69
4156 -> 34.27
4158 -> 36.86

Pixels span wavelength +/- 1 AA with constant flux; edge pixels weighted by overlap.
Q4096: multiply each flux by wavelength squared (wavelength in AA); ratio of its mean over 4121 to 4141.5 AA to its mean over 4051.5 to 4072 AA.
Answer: 1.32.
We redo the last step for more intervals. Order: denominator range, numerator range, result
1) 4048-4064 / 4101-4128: 1.26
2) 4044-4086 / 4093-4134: 1.24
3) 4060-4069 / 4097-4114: 1.36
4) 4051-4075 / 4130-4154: 1.21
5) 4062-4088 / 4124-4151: 1.14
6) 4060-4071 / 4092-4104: 1.30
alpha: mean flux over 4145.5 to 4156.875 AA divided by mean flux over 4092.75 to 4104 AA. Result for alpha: 1.1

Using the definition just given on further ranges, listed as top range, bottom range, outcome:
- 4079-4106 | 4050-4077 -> 1.28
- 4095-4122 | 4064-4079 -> 1.24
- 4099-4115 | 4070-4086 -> 1.06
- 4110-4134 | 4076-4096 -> 0.92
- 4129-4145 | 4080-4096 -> 0.77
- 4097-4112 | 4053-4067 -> 1.21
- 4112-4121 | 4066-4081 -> 1.24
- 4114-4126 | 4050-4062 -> 1.20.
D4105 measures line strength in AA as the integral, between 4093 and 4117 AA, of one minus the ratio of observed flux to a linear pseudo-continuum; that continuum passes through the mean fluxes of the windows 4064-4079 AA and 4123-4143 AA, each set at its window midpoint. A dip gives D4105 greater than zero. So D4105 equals -2.2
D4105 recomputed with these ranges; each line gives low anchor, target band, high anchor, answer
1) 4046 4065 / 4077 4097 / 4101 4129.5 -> -3.80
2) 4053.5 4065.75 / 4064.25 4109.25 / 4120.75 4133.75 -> -4.93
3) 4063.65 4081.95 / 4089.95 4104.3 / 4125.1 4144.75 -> -2.32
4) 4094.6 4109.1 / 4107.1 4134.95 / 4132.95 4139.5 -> -0.95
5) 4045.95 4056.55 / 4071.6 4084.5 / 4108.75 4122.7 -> 0.04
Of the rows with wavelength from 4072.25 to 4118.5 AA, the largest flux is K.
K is 45.48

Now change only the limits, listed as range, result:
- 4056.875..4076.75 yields 33.95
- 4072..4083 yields 37.95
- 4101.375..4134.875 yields 41.08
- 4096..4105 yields 33.46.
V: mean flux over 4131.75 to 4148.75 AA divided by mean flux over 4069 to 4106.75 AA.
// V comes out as 0.9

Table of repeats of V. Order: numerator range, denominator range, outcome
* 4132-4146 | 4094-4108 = 0.93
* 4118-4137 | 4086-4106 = 0.94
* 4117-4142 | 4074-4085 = 1.07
